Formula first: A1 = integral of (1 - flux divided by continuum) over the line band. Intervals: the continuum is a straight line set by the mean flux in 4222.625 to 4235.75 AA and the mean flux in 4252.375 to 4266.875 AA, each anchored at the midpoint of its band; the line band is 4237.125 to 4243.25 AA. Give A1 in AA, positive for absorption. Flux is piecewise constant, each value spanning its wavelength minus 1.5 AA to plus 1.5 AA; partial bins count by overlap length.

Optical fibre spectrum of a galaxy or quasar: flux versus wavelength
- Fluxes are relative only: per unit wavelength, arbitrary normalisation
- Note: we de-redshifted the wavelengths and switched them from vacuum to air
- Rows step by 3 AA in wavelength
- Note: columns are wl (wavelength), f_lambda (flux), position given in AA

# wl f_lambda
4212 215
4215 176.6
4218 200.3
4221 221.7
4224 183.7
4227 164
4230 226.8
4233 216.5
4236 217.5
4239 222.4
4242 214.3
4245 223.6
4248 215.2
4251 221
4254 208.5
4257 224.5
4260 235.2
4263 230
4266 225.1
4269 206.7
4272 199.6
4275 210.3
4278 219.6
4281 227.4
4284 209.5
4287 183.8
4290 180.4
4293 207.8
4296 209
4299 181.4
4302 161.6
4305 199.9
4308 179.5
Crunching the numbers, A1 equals -0.3 AA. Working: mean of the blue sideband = 200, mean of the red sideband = 225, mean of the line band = 218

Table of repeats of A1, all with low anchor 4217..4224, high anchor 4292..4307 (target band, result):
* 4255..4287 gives -3.35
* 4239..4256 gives -1.39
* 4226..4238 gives -0.29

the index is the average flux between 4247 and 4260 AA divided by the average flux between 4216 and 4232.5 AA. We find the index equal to 1.1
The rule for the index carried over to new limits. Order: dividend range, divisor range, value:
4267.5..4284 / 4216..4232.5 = 1.06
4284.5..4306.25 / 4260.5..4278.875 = 0.88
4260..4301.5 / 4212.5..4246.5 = 1.00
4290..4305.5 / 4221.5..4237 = 0.94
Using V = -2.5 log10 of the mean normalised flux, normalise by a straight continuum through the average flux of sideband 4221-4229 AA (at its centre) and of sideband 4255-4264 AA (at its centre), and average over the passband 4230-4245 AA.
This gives -0.09 mag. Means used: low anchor 186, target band 219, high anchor 229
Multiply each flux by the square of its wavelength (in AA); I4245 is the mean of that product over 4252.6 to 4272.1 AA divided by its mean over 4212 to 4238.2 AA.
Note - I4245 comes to 1.11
